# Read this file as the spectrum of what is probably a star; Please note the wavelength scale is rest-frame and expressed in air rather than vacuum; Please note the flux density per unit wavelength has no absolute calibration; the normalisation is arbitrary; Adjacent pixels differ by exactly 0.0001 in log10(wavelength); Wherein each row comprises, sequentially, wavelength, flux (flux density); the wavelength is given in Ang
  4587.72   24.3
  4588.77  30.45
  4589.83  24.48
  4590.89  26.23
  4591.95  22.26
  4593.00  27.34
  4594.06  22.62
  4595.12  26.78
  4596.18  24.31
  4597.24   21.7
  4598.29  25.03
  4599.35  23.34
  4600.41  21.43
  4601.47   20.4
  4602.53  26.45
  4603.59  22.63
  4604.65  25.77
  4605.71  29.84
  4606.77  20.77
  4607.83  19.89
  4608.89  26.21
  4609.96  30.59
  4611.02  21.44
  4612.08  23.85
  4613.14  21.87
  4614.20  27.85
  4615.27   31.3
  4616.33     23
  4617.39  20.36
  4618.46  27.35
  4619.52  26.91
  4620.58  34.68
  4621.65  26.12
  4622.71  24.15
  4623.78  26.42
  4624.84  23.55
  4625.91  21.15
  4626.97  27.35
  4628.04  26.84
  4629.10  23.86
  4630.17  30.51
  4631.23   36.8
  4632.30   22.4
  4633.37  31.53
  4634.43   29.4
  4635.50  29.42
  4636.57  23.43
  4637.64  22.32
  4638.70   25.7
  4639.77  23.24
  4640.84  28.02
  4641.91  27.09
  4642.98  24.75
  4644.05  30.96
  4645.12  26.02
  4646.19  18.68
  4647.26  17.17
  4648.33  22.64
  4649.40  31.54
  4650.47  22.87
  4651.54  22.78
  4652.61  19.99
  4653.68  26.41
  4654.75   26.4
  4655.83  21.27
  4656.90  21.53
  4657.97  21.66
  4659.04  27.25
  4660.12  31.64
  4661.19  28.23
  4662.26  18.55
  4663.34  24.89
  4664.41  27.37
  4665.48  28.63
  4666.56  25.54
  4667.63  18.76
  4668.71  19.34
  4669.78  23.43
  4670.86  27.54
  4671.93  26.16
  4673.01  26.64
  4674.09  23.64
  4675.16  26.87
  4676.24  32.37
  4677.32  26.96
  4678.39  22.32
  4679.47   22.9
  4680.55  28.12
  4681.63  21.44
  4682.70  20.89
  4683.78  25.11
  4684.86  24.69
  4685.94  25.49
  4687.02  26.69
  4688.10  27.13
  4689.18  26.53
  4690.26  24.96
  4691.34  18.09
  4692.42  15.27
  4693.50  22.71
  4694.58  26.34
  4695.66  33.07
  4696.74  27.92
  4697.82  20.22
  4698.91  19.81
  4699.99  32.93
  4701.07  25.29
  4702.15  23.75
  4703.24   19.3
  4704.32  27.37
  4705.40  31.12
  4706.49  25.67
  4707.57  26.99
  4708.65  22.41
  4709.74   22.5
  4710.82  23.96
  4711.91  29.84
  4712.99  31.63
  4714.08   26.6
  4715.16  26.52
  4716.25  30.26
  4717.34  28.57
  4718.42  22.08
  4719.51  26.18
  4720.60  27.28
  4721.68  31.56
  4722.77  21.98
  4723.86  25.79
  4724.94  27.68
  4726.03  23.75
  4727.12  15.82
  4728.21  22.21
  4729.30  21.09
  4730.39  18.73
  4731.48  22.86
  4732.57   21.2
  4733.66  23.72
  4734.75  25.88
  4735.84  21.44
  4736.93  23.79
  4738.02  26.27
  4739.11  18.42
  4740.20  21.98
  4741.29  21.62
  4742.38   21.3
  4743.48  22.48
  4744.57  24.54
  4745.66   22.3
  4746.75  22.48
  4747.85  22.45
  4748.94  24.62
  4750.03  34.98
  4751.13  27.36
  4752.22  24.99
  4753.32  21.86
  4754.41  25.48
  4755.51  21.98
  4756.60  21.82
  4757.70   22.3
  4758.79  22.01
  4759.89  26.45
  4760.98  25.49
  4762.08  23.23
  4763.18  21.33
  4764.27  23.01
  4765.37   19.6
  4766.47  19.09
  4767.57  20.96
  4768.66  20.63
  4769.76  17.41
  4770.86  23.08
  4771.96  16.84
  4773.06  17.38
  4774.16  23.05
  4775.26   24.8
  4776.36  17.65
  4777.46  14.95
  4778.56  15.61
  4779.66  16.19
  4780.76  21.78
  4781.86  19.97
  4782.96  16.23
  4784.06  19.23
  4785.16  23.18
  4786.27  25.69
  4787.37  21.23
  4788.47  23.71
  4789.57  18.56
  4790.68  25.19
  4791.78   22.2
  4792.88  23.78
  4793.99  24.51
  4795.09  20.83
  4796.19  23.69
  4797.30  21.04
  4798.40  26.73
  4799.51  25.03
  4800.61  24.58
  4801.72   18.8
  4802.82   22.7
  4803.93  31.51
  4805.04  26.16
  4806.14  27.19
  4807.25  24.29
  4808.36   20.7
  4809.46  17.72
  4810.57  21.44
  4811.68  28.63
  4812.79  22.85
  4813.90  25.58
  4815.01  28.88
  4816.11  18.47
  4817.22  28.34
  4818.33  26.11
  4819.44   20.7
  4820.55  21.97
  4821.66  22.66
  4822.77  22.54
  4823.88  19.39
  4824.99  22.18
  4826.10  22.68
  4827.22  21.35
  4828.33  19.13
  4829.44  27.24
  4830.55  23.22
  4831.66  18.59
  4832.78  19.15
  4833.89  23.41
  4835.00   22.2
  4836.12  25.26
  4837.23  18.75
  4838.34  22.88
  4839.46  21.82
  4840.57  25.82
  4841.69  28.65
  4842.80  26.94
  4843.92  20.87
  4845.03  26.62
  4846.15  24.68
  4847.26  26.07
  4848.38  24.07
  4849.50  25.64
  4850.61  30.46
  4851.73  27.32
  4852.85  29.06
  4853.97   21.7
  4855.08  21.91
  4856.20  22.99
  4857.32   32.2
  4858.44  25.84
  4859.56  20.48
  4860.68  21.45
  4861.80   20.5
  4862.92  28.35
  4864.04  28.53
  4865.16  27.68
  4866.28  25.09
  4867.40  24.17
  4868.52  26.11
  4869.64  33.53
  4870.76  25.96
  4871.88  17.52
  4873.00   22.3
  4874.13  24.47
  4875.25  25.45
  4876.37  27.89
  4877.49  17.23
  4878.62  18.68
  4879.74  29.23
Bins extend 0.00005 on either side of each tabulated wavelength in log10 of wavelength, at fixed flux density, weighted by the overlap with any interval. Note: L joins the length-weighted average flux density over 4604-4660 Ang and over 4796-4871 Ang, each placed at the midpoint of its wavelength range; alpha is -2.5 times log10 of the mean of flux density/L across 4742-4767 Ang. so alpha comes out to 0.05 mag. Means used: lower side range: 25.5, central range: 23.5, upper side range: 24.2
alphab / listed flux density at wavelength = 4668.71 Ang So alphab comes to 19.34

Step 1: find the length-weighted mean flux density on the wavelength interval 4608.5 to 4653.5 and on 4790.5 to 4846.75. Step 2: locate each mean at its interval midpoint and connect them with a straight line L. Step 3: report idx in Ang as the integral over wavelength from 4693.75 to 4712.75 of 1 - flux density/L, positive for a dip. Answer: -0.74 Ang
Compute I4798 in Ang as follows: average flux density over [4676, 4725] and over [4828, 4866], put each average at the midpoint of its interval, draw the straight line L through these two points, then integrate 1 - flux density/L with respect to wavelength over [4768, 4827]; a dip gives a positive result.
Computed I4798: 6.2 Ang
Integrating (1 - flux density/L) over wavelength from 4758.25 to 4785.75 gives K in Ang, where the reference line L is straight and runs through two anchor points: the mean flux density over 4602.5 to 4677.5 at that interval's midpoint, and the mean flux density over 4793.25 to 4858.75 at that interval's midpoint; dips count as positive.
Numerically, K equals 4.5 Ang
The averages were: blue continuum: 25.5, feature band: 20.4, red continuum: 23.9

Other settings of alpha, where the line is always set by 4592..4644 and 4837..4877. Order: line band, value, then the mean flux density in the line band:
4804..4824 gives 0.06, 23.8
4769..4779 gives 0.31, 19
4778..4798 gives 0.19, 21.3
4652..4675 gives 0.04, 24.6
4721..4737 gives 0.10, 23.2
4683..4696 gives 0.04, 24.5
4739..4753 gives 0.06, 23.9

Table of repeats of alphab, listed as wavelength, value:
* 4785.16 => 23.18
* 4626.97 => 27.35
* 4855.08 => 21.91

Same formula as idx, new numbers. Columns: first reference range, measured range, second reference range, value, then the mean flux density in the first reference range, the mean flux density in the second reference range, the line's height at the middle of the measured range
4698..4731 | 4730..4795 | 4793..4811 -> 6.10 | 25.2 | 23.6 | 24.3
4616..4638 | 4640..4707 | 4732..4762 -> 1.71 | 26.6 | 23.7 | 25.5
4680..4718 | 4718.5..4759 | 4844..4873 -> 2.91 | 25.4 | 25.4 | 25.4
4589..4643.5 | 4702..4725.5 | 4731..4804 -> -2.94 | 25.5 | 22.3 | 23.4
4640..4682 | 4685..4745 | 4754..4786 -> -4.51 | 24.8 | 20.7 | 22.8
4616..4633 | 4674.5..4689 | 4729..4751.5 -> -0.34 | 26.4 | 23.3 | 24.9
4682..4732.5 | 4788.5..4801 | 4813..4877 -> 0.61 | 24.9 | 24.3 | 24.5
